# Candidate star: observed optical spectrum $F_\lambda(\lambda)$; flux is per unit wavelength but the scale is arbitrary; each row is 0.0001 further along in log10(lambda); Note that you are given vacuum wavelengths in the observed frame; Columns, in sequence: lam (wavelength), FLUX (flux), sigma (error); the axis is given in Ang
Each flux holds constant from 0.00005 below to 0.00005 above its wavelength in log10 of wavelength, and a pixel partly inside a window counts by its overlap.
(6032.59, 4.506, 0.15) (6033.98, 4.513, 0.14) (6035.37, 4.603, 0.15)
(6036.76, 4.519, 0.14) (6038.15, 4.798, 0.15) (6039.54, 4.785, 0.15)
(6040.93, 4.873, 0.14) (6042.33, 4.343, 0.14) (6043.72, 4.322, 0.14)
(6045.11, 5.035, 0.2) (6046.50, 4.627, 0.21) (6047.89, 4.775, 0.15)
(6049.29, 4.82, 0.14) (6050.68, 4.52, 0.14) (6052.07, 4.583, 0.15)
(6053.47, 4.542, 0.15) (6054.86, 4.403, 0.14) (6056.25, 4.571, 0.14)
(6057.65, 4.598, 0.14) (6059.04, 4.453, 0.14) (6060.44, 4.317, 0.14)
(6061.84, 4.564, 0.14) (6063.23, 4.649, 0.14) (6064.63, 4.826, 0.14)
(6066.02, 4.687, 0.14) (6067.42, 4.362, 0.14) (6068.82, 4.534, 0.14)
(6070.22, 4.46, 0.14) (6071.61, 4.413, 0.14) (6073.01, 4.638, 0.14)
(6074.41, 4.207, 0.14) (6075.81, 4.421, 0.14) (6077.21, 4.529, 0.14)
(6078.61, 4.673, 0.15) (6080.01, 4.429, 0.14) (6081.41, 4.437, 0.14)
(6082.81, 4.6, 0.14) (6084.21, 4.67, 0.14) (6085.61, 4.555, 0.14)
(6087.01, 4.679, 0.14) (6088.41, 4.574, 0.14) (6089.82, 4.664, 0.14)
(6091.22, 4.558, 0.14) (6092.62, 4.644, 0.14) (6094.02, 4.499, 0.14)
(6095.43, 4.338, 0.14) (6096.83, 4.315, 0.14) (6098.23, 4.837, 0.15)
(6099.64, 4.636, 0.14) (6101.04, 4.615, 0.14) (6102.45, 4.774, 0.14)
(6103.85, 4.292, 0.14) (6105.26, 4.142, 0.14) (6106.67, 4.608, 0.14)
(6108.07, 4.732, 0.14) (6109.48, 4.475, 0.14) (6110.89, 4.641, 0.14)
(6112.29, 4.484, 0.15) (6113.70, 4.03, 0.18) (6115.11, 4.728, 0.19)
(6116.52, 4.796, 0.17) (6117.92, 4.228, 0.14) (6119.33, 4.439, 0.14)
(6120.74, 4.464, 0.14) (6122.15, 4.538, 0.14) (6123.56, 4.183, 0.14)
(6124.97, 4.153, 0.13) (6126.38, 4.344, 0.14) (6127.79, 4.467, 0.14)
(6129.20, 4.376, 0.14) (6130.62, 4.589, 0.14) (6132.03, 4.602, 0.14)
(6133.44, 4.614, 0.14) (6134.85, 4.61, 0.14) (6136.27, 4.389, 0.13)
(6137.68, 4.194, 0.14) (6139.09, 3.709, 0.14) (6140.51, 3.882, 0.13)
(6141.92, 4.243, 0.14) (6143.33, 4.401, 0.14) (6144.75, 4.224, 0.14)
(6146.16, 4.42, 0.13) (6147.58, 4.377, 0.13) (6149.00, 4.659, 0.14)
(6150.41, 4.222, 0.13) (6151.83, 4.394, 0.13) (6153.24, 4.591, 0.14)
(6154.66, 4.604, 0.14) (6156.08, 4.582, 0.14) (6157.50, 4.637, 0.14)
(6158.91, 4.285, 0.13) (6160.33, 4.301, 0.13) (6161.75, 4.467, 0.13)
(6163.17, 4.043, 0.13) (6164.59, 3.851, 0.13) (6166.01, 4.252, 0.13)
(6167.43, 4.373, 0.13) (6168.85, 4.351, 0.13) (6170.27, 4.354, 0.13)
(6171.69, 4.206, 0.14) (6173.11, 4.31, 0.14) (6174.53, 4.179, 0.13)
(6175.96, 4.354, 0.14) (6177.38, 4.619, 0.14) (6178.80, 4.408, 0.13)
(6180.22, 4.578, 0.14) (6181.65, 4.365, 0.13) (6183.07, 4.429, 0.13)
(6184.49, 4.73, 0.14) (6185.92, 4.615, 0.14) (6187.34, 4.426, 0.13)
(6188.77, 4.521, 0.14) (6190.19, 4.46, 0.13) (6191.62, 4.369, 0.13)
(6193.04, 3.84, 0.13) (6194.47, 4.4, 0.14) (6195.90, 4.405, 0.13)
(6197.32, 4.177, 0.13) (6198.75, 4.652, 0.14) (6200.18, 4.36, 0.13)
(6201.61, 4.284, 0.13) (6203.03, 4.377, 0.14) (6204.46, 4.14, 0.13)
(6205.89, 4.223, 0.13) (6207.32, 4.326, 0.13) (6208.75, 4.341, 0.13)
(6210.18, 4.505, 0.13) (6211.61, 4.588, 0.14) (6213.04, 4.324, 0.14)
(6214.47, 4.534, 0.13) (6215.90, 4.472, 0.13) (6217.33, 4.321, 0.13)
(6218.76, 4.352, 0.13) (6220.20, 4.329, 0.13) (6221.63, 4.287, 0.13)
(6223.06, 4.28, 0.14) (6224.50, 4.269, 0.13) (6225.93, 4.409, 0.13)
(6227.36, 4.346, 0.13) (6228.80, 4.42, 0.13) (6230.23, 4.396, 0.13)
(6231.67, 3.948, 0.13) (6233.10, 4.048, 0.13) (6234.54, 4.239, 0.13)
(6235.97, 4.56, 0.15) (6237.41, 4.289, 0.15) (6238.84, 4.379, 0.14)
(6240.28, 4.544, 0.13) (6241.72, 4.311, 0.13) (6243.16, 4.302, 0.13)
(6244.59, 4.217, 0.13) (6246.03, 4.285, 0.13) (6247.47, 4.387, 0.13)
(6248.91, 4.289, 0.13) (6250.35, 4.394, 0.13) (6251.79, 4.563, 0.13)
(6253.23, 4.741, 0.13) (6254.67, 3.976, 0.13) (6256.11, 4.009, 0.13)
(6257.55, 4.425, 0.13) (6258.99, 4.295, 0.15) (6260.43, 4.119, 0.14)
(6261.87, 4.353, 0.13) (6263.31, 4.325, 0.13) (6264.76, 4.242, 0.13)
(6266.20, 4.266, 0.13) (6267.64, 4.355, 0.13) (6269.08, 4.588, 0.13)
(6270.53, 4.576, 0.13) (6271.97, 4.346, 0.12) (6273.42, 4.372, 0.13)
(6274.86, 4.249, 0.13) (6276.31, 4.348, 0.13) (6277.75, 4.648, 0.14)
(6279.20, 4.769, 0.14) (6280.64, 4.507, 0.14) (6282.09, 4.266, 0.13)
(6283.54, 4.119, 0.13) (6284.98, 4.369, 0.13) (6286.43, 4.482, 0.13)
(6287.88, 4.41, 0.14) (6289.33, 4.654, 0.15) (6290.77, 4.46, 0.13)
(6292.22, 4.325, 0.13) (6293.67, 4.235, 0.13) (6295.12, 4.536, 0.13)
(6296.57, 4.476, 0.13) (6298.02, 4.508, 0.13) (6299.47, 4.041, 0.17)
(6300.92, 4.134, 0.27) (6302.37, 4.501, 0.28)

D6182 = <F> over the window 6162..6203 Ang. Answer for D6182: 4.36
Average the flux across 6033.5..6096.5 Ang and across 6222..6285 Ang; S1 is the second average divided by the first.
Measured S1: 0.95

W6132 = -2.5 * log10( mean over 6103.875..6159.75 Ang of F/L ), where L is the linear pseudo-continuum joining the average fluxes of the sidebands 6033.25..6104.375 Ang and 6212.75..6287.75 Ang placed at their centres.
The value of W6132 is 0.02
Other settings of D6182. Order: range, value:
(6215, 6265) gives 4.32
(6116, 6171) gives 4.36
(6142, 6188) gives 4.39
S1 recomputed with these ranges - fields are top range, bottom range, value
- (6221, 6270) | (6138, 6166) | 1.00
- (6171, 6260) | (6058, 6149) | 0.97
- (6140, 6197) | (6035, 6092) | 0.95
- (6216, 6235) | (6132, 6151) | 0.99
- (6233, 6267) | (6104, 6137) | 0.97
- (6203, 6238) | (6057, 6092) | 0.95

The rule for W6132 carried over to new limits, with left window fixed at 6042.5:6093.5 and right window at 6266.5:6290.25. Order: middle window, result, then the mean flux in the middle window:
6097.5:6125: 0.01 mag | 4.5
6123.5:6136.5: 0.02 mag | 4.44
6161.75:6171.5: 0.07 mag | 4.22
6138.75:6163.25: 0.04 mag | 4.35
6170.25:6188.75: 0.02 mag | 4.43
